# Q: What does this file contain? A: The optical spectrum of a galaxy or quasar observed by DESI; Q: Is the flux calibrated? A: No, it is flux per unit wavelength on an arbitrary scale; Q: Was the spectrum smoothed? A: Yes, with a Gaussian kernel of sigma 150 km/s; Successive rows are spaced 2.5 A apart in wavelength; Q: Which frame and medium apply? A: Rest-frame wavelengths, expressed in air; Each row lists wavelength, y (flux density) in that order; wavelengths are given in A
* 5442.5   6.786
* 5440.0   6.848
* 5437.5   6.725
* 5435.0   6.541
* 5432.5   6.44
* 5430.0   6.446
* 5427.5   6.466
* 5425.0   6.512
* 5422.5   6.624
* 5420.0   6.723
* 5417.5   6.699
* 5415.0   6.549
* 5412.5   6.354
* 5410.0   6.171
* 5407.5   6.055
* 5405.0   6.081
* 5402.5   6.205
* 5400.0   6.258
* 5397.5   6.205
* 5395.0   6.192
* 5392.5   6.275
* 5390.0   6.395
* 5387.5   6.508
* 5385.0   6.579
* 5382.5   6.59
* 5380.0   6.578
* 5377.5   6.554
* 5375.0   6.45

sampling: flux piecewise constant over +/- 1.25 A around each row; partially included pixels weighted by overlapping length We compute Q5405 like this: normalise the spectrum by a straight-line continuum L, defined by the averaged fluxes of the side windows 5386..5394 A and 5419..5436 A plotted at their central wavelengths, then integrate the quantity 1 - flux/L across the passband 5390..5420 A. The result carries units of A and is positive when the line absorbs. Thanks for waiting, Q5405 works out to 0.7 A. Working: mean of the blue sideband 6.39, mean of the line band 6.3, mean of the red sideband 6.53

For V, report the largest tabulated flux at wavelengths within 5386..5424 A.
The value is 6.723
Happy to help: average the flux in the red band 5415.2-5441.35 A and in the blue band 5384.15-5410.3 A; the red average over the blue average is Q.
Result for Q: 1.1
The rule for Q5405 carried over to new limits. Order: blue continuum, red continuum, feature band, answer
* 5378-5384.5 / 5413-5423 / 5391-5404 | 0.7 A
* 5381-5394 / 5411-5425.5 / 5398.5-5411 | 0.7 A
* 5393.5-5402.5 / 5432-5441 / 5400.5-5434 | 0.1 A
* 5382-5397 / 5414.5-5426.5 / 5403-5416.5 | 0.6 A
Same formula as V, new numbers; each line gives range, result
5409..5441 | 6.848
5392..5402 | 6.275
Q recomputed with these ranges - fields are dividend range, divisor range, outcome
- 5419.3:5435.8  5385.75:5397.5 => 1.03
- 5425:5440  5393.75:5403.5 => 1.05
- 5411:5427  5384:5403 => 1.04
